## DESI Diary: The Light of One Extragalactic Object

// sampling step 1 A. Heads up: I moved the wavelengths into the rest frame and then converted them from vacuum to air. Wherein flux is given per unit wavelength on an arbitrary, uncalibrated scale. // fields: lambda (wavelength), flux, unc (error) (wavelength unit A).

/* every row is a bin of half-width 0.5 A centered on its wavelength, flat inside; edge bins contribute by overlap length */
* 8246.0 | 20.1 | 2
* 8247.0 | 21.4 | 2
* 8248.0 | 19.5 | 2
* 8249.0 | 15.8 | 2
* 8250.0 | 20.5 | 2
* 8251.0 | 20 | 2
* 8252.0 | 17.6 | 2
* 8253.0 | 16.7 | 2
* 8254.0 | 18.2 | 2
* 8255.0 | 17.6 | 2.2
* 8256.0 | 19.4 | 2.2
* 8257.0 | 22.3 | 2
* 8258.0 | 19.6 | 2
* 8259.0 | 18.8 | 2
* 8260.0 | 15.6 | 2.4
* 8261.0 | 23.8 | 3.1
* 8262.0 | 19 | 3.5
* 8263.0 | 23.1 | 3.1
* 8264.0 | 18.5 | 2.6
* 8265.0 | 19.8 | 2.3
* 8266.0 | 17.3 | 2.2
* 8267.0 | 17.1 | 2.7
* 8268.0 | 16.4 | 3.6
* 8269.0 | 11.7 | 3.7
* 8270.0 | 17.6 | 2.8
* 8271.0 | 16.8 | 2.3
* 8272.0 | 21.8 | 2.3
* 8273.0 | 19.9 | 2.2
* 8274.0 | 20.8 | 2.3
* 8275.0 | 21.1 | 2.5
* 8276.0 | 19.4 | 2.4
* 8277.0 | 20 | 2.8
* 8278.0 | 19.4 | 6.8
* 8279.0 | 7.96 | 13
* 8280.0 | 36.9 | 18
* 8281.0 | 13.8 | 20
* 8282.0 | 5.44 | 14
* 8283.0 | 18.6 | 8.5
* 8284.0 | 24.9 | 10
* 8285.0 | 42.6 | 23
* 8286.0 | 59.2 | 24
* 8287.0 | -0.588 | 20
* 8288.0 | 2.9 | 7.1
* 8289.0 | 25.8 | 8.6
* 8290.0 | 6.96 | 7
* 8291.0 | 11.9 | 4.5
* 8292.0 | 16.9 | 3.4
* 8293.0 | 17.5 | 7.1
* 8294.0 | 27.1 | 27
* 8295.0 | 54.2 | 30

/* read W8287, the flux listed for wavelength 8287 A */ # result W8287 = -0.588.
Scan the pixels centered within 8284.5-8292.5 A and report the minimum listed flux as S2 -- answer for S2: -0.588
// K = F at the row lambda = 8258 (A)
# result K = 19.6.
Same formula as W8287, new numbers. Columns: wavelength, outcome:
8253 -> 16.7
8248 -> 19.5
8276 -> 19.4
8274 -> 20.8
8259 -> 18.8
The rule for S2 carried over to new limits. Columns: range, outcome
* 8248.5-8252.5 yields 15.8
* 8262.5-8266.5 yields 17.3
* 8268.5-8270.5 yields 11.7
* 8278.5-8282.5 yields 5.44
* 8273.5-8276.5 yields 19.4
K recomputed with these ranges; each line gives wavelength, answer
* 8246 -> 20.1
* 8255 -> 17.6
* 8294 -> 27.1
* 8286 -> 59.2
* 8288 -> 2.9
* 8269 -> 11.7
